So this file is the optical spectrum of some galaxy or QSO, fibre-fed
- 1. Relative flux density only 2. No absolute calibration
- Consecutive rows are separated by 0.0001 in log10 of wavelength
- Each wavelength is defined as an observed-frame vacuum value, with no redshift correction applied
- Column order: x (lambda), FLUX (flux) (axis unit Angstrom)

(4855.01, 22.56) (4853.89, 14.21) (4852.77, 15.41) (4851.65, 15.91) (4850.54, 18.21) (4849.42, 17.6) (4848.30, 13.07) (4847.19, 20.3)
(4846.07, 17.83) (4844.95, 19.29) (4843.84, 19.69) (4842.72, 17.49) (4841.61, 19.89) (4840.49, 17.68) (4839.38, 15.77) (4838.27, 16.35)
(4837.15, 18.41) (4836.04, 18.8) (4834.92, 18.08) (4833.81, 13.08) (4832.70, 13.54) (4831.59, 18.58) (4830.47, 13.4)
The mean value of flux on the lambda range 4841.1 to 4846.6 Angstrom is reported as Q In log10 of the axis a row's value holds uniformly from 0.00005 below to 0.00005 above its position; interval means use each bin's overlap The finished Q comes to 18.8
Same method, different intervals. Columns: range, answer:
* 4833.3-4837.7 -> 17.1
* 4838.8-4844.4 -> 18.1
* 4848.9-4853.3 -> 16.8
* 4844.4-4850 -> 17.6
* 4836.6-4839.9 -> 16.8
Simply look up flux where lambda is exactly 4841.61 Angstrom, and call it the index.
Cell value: 19.89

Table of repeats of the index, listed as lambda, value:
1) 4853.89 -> 14.21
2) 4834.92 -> 18.08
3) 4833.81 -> 13.08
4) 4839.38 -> 15.77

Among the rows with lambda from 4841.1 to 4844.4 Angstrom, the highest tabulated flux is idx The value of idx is 19.89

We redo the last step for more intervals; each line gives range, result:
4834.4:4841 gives 18.8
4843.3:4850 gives 20.3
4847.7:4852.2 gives 18.21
